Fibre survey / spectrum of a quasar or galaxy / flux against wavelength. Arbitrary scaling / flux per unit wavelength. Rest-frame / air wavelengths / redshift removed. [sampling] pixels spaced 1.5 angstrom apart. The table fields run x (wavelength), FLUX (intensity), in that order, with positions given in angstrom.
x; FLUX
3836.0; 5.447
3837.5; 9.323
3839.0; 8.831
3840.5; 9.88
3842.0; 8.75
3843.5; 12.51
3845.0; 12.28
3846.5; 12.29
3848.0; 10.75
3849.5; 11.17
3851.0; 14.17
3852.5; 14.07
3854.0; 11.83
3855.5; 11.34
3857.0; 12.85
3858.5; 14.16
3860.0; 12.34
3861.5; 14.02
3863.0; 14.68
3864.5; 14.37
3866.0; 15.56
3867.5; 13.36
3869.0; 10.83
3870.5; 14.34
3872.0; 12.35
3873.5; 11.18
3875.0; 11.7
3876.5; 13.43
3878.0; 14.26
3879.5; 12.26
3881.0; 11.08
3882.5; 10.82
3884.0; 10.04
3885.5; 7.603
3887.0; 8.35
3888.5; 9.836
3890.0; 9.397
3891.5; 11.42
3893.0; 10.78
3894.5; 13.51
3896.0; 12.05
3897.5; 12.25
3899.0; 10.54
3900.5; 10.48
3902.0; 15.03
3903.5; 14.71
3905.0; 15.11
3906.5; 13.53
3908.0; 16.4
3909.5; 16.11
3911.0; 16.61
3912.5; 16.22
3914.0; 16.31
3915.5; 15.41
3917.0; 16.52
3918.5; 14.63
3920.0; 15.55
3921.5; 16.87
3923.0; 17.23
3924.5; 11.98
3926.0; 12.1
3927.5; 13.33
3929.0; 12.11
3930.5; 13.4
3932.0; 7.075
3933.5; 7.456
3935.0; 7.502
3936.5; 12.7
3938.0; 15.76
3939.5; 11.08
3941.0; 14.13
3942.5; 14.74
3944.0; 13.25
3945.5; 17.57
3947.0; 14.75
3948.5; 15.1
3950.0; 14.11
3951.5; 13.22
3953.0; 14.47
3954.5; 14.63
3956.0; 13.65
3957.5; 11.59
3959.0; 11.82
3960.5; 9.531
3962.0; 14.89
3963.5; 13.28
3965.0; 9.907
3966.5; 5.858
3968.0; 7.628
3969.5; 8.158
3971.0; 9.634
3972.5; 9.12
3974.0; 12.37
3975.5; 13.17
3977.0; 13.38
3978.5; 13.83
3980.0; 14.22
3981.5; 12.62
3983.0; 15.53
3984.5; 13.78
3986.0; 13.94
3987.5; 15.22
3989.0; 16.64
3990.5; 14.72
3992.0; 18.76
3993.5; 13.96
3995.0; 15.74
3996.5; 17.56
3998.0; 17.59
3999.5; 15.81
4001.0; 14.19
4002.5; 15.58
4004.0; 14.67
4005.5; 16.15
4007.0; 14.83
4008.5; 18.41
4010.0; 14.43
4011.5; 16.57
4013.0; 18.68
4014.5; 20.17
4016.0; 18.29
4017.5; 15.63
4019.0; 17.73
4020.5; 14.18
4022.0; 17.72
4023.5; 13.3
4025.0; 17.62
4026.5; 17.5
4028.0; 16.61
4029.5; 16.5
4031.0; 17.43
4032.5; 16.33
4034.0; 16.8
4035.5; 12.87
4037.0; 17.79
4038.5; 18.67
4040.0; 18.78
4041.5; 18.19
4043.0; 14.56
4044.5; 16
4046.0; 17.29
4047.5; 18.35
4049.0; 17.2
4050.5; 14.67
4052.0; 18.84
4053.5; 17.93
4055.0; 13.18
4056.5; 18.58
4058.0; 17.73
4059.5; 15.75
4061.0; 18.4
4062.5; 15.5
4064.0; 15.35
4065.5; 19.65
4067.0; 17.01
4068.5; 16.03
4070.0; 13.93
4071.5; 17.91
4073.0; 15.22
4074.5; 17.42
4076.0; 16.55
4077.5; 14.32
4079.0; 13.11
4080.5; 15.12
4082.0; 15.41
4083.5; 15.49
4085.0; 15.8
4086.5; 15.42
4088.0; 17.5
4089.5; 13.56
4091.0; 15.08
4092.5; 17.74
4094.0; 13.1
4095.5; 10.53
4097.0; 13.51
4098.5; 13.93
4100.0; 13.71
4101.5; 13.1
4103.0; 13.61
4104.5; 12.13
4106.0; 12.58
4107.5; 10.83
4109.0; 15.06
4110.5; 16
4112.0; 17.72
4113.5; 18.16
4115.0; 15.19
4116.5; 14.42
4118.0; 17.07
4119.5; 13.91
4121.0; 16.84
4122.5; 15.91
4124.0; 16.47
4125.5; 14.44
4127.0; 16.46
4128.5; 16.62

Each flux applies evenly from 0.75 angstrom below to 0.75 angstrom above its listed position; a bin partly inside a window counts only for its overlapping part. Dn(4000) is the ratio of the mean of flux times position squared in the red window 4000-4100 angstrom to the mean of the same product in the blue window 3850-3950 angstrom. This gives 1.33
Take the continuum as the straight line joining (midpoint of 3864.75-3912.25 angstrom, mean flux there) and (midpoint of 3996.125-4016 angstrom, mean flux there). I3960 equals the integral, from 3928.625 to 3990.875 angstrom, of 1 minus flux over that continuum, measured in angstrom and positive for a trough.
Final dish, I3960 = 10.0 angstrom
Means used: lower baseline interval 12.5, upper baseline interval 16.6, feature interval 12.6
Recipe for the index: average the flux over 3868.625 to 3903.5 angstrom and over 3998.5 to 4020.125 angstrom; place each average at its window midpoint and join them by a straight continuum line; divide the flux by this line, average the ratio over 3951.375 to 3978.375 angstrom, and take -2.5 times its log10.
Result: 0.27 mag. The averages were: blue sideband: 11.5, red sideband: 16.5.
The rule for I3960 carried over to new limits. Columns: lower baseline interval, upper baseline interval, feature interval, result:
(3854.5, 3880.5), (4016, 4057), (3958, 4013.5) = 6.6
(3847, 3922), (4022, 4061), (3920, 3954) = 2.5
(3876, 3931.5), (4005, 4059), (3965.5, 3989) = 5.0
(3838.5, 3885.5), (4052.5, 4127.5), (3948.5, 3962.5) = 0.4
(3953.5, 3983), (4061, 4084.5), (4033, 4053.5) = -3.1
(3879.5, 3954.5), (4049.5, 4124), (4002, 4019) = -2.8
